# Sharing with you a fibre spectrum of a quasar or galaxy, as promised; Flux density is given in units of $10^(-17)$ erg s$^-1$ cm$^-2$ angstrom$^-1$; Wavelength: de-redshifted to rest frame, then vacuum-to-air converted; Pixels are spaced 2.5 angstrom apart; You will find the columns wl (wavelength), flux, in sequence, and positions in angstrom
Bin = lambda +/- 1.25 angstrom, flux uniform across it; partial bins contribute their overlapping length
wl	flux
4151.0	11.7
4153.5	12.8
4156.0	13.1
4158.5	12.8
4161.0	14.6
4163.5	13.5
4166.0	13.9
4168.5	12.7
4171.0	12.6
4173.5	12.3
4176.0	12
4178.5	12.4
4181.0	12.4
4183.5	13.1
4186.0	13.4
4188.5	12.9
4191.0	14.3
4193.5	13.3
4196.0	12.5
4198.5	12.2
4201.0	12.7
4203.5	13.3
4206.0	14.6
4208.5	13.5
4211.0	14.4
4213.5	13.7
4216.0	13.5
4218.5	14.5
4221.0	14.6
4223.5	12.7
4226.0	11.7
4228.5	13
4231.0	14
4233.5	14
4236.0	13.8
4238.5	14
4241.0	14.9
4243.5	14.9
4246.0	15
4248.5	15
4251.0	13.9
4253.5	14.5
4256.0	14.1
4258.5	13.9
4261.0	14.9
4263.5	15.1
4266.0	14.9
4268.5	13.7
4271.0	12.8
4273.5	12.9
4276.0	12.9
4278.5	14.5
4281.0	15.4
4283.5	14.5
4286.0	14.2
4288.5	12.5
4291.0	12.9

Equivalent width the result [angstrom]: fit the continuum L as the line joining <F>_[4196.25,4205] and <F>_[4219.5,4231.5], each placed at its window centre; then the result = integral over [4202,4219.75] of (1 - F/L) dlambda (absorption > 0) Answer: -1.3 angstrom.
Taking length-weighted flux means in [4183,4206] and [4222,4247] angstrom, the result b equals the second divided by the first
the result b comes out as 1.05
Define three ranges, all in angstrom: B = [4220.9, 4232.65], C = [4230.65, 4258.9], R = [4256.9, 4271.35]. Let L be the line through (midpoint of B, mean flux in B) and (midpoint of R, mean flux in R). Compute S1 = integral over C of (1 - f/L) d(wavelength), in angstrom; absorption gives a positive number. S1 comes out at -1.4 angstrom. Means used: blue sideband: 13.1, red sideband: 14.3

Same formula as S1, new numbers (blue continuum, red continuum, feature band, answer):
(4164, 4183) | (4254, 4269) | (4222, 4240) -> 0.65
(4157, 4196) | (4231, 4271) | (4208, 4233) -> 0.47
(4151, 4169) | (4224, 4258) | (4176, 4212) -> 1.11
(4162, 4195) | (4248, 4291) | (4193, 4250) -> -1.01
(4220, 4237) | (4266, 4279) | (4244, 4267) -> -2.02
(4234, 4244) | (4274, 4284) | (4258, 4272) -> -0.01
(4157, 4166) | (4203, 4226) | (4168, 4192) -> 1.57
